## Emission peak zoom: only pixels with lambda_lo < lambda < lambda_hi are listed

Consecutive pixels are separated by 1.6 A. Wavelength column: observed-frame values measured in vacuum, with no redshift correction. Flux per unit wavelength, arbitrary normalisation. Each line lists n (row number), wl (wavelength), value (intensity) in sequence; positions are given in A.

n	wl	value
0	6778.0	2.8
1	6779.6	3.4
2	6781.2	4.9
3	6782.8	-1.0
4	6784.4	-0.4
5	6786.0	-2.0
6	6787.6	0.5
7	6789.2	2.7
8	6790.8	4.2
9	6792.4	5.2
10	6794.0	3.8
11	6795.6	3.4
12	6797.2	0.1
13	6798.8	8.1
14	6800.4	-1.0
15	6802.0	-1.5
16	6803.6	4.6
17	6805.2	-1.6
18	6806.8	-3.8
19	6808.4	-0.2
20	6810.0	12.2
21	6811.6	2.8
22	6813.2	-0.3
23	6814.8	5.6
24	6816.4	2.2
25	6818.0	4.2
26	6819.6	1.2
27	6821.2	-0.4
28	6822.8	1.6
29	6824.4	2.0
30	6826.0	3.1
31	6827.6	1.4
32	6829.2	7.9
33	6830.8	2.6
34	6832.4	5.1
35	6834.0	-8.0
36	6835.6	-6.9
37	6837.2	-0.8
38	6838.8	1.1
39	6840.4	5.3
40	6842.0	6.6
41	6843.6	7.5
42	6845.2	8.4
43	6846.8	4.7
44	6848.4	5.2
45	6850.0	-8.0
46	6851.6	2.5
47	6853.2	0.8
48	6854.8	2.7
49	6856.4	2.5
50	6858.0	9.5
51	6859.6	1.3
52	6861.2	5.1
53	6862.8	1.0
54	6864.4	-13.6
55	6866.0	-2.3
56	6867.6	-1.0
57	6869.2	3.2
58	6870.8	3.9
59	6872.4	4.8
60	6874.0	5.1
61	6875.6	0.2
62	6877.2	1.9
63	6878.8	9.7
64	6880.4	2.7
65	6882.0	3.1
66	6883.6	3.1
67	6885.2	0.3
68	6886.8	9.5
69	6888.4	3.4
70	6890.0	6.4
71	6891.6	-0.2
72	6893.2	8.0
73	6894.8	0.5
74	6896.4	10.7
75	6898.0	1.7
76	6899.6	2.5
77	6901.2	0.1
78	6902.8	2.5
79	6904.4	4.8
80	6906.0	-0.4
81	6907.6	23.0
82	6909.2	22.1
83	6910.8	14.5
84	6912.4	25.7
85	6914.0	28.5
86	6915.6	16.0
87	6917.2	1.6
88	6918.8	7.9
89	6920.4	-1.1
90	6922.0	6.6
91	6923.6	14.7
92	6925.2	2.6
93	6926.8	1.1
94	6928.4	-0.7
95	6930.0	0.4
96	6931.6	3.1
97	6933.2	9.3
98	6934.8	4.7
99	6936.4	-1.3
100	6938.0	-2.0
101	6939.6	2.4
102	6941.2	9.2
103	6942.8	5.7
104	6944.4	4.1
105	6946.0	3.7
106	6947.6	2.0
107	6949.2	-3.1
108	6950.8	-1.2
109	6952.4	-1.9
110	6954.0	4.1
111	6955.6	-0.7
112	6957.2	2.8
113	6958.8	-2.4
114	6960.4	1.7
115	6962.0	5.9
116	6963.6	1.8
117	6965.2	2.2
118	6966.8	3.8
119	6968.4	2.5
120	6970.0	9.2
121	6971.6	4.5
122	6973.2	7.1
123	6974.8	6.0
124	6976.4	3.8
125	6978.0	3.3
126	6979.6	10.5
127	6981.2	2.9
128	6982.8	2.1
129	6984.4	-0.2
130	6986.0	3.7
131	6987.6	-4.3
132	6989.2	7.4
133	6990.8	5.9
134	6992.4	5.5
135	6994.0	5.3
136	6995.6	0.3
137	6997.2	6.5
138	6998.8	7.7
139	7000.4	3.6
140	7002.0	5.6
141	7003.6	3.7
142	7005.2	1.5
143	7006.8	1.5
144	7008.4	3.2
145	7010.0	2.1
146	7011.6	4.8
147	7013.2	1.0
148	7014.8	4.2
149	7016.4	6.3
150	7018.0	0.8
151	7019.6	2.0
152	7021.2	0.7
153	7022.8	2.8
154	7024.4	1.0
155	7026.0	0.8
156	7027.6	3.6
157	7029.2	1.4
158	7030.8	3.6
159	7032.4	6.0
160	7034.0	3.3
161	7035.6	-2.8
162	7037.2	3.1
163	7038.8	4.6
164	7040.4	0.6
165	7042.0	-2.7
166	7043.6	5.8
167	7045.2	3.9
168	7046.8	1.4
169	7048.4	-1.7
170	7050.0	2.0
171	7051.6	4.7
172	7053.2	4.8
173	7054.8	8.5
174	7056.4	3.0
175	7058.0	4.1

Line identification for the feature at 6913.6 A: [O II]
